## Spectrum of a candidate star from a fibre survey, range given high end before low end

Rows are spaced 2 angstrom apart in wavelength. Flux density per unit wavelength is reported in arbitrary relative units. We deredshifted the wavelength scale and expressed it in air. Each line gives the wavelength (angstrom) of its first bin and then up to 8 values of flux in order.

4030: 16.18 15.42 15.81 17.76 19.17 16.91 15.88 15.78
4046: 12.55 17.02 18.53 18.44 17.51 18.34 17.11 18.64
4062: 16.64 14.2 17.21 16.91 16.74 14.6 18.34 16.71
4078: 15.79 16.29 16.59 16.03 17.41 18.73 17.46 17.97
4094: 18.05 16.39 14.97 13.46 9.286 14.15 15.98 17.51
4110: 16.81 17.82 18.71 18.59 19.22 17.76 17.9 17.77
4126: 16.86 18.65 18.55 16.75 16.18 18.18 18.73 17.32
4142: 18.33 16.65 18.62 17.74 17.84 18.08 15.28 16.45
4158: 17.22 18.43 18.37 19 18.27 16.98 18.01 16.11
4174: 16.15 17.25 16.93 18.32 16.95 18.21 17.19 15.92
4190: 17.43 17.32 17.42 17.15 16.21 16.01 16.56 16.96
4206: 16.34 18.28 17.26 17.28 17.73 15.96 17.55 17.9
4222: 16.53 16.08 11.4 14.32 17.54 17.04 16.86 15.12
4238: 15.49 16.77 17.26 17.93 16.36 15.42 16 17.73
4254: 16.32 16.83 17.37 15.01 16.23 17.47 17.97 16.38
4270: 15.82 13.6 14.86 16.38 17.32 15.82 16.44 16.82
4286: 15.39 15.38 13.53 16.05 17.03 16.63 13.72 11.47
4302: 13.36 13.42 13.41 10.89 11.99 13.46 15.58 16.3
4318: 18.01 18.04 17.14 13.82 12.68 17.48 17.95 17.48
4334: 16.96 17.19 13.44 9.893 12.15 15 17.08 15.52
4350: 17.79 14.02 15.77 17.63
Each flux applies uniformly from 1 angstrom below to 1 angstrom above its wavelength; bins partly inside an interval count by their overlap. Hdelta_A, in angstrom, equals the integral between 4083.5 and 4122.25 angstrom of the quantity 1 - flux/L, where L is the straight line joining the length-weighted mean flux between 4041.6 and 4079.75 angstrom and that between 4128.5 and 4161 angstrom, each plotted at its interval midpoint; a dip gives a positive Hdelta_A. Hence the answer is 1.0 angstrom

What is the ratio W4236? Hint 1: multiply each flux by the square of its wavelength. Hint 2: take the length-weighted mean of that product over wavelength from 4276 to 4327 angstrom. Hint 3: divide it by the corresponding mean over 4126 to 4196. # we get 0.92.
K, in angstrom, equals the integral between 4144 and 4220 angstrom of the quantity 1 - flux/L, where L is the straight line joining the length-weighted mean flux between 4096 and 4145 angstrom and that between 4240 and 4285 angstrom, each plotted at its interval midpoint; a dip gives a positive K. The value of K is -2.5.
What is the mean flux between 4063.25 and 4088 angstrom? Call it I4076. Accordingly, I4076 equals 16.5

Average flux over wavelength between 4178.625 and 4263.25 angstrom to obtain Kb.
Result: 16.7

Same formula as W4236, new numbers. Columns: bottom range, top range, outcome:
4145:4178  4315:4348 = 0.97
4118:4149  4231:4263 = 0.98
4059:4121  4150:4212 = 1.08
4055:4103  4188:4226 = 1.09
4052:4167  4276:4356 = 0.98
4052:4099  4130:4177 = 1.07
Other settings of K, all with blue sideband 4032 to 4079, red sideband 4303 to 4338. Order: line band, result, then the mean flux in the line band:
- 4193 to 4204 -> -0.5 angstrom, 16.7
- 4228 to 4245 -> -0.9 angstrom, 16.6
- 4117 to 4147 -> -2.7 angstrom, 17.8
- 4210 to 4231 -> -0.5 angstrom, 16.3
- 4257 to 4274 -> -0.6 angstrom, 16.2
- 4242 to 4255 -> -0.8 angstrom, 16.7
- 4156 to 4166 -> -1.2 angstrom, 18.1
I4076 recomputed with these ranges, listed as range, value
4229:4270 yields 16.6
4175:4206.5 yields 17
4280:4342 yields 15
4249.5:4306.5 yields 15.7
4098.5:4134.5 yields 16.8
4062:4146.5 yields 16.9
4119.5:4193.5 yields 17.5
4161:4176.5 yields 17.5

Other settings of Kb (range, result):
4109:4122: 18.1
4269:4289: 15.8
